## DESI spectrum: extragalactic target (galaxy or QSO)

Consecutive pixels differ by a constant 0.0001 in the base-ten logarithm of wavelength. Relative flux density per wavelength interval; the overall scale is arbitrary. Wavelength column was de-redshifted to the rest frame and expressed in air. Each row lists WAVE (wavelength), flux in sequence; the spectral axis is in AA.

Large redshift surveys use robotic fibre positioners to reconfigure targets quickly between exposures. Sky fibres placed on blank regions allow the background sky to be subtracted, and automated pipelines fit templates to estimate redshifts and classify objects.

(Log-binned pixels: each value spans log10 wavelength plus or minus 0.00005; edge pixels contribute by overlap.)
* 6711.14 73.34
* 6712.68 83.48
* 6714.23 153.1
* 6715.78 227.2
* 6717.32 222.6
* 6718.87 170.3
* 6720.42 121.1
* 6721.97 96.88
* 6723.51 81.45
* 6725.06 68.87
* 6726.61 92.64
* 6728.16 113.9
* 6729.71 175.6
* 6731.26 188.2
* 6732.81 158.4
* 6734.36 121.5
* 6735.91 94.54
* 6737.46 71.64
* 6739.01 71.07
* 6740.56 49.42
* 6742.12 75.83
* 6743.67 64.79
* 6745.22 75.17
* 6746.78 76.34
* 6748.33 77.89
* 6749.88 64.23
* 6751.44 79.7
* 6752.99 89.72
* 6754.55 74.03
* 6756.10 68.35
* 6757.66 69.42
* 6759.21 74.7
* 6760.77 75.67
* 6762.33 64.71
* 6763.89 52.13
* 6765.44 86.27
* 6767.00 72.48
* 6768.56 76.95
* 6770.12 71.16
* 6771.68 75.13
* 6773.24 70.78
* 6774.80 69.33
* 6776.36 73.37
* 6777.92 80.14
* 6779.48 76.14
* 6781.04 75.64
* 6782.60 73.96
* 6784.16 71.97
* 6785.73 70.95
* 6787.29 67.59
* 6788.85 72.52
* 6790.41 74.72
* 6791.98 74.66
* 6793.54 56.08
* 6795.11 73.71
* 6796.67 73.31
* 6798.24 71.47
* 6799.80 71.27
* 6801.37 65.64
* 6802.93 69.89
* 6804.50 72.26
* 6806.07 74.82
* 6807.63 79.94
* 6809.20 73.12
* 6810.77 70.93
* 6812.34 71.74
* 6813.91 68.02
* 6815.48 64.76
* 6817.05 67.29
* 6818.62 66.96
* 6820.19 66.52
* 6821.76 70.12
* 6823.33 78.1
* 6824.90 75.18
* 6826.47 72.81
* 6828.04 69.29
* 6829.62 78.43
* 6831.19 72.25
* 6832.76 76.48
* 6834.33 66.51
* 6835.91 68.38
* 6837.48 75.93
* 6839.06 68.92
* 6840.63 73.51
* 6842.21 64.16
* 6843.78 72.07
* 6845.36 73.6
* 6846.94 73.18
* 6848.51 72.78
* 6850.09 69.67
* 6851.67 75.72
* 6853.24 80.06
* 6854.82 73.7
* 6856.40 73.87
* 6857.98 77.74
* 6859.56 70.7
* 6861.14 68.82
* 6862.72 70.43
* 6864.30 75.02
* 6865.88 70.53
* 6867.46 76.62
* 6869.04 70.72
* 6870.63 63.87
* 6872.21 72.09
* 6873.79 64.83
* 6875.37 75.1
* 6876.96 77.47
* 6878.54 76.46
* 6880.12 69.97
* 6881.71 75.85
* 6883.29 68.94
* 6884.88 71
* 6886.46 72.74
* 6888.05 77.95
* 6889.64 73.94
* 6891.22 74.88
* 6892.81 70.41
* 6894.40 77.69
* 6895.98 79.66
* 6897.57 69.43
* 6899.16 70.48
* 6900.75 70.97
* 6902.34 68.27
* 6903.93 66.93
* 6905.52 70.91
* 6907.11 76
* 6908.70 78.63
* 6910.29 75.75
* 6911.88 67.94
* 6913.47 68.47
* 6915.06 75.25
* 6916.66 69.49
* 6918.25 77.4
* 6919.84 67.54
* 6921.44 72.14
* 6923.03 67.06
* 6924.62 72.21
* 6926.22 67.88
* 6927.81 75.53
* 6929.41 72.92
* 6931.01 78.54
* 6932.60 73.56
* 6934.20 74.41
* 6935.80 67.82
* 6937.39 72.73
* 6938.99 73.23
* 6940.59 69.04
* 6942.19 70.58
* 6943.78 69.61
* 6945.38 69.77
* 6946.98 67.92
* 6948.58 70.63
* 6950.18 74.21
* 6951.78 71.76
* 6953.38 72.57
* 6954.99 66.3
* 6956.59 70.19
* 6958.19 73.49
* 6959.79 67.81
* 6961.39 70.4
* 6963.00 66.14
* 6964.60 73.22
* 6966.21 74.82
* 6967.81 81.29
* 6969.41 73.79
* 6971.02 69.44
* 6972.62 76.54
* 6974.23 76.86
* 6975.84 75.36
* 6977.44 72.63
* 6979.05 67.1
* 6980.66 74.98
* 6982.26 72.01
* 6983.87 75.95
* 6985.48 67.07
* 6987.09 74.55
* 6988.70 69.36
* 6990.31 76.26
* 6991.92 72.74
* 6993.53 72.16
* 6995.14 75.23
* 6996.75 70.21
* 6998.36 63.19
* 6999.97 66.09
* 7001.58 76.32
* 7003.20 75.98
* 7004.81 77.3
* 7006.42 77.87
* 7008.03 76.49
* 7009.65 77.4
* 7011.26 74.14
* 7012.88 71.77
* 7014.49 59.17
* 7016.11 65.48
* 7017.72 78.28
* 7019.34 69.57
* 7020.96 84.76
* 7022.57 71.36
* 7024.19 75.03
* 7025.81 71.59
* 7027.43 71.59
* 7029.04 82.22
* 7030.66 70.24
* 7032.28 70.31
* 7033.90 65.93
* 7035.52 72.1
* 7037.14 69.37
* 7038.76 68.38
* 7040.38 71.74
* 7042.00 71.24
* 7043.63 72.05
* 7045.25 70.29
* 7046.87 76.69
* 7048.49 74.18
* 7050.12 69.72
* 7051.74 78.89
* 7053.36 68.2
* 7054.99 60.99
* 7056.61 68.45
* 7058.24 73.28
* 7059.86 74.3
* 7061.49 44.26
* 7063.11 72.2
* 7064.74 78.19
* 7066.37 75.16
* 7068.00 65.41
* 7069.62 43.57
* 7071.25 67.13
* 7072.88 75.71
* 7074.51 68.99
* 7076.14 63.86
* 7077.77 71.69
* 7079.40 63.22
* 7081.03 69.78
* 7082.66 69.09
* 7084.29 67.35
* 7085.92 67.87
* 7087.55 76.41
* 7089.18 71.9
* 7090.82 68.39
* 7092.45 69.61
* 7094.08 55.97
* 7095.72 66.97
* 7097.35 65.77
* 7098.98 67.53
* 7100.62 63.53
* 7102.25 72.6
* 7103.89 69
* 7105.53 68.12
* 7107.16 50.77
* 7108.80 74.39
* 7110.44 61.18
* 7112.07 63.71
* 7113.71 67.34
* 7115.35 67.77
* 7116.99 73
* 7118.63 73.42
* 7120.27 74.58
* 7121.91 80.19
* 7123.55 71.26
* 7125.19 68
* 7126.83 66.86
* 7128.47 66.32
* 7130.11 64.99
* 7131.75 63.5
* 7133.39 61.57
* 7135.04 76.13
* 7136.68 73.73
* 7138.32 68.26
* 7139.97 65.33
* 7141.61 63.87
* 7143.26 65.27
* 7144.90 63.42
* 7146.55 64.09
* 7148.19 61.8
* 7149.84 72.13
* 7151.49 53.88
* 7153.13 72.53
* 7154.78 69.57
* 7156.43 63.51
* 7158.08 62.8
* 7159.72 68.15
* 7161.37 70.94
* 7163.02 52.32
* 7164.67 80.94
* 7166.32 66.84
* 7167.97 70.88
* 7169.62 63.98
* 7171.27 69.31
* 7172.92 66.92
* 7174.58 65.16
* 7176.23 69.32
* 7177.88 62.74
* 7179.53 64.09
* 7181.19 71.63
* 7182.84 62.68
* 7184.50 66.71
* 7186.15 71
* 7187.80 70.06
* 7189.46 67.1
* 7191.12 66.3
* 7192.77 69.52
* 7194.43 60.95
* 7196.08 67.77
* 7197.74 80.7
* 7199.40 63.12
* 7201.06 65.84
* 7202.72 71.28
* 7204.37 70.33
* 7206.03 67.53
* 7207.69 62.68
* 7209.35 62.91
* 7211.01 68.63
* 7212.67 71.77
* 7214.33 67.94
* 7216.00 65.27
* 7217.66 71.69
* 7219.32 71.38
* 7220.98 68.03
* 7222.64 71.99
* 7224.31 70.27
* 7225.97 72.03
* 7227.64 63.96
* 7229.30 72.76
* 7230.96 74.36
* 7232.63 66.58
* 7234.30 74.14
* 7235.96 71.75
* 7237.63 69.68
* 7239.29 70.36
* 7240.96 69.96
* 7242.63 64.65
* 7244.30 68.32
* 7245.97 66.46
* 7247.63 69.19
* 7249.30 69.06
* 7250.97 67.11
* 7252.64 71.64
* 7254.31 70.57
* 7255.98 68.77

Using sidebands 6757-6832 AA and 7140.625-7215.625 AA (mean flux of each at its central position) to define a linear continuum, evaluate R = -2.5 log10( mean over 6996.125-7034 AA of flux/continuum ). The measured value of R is -0.06 mag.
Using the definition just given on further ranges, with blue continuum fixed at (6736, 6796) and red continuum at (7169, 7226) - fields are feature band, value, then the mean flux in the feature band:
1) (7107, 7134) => 0.01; 68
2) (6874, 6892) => -0.04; 73.7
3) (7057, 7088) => 0.02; 67.7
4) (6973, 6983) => -0.05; 73.3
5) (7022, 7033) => -0.05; 73.2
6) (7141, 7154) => 0.06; 64.6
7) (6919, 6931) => -0.01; 71.3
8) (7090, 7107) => 0.04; 66.1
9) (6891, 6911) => -0.03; 73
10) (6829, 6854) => -0.02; 72.6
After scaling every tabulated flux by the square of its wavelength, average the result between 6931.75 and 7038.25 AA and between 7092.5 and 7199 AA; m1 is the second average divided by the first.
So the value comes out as 0.97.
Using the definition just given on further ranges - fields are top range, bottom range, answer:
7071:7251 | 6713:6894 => 0.94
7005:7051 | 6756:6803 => 1.09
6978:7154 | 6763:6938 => 1.02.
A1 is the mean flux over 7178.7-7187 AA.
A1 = 67.3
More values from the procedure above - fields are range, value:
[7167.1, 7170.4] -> 67.5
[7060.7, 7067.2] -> 67.5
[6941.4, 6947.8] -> 69.5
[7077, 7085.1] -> 68.2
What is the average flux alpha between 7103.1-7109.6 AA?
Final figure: 65.5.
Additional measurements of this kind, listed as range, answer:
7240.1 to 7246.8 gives 67.3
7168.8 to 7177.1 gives 66.9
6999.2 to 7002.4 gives 71.1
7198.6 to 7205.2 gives 67.7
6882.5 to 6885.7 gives 70.1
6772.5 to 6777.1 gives 71.1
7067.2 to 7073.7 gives 63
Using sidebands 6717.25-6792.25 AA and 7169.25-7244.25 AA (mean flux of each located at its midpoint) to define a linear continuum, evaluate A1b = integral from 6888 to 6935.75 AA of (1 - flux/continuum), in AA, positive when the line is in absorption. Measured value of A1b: 4.65 AA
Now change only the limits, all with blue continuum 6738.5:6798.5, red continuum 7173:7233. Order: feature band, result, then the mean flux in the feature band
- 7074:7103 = 0.61 AA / 67.8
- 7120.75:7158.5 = 0.97 AA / 67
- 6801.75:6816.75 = 0.07 AA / 71.4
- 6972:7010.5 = -1.76 AA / 73.3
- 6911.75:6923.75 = -0.01 AA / 70.8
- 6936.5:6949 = 0.02 AA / 70.5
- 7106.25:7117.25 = 0.63 AA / 65.1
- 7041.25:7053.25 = -0.59 AA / 73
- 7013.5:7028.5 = -0.48 AA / 72.1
